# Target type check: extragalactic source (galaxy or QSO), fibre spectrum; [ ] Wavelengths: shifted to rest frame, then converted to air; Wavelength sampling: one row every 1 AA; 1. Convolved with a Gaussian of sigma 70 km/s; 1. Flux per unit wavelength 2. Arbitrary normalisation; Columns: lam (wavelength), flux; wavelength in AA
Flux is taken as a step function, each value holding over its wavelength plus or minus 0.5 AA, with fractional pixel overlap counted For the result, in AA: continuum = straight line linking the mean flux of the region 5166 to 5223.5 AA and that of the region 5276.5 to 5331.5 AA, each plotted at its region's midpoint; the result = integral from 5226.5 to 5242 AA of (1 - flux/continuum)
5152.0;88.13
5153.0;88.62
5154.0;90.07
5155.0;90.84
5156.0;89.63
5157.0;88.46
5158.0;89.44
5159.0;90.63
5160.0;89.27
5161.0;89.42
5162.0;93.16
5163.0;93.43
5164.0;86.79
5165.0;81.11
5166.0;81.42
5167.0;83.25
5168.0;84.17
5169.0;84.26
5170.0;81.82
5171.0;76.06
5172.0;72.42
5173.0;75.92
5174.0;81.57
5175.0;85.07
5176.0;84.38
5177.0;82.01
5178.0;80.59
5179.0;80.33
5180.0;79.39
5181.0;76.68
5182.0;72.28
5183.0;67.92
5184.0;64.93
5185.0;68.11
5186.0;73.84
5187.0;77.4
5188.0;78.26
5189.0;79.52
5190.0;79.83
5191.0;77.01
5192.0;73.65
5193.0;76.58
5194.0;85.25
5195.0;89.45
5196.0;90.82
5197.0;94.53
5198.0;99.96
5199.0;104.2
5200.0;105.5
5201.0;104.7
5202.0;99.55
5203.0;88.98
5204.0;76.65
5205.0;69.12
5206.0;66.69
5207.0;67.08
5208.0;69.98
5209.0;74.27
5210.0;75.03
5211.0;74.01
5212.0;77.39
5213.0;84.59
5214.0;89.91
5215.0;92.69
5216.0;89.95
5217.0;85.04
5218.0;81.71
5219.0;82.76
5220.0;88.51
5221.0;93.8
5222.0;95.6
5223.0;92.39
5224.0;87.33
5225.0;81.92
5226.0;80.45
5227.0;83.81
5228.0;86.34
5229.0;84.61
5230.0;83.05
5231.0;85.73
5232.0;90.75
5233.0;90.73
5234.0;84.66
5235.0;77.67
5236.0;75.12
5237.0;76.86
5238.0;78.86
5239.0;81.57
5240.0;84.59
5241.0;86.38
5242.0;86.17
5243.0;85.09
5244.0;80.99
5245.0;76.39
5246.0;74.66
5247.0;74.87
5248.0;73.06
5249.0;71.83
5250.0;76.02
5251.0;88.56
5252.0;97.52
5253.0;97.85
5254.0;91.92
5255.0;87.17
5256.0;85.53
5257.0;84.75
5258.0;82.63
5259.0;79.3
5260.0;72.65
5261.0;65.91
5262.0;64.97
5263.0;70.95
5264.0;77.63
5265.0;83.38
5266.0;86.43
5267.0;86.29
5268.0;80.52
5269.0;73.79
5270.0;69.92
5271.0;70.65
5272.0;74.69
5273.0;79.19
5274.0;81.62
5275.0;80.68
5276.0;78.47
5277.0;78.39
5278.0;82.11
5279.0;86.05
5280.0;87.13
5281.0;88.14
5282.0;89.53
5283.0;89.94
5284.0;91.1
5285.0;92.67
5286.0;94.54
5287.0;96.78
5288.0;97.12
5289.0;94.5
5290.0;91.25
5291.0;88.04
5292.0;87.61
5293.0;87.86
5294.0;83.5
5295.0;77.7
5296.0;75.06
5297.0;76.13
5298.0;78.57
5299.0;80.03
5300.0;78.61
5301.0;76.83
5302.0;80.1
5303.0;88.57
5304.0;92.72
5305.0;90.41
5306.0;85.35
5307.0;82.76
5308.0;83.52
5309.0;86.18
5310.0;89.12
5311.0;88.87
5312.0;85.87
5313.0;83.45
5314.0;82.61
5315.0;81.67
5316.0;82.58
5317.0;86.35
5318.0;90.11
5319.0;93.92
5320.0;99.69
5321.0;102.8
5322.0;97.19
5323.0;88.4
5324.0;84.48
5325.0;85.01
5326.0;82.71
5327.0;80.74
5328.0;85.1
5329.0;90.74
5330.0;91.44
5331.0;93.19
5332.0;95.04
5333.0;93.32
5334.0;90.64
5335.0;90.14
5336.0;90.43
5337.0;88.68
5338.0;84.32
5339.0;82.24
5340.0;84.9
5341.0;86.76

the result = 0.1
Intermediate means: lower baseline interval 82.2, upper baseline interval 87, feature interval 83.5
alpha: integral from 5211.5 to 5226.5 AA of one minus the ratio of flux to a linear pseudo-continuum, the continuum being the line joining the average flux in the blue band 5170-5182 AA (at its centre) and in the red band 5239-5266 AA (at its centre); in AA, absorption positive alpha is -1.26 AA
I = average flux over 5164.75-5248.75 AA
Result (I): 82.1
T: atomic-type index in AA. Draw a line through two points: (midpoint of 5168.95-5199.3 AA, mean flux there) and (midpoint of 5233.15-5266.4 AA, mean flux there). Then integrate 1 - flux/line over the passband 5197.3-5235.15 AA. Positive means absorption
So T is -2.4 AA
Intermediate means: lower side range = 80.2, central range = 85.6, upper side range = 80.8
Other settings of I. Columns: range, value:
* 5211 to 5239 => 85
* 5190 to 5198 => 84.6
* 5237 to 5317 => 83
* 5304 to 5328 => 87.6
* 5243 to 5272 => 79.5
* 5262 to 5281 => 79.2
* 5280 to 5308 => 86.5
